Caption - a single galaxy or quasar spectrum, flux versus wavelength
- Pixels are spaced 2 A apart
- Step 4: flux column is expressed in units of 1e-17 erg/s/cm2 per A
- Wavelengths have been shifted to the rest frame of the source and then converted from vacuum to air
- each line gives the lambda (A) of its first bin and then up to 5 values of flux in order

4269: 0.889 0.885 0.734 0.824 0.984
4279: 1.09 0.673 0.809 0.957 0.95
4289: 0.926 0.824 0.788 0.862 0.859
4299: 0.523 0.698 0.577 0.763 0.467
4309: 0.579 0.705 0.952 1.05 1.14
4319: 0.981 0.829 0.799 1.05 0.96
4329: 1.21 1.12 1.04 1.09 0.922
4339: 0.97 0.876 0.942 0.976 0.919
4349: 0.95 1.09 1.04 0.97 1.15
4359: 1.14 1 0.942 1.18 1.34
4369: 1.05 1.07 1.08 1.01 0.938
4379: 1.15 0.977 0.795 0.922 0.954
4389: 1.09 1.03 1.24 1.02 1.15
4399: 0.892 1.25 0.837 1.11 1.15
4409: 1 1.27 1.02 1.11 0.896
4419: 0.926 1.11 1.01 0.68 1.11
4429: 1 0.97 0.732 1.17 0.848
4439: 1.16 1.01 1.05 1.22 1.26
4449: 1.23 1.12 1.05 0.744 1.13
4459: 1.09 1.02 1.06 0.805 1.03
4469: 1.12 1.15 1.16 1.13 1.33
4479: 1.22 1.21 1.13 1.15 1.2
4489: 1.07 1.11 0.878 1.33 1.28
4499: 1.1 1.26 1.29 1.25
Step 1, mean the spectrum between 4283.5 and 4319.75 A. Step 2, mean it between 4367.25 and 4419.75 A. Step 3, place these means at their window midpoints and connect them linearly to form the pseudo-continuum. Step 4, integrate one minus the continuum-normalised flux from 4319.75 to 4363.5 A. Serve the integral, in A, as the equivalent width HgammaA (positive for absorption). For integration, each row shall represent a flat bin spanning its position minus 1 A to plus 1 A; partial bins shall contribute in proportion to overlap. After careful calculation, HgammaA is -4.31 A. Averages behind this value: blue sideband 0.81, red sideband 1.04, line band 1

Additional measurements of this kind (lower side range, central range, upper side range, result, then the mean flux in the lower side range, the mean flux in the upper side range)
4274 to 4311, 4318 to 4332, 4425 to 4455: -2.5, 0.784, 1.04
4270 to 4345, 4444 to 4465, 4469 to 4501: 0.7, 0.877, 1.16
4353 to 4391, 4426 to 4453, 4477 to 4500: 1.1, 1.04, 1.16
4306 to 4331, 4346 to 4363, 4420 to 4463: -1.5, 0.903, 1.03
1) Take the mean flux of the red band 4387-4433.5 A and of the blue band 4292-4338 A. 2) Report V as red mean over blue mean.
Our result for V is 1.2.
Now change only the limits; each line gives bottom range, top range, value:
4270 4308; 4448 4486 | 1.37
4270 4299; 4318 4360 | 1.17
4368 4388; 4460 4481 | 1.11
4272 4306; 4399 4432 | 1.26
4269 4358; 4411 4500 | 1.20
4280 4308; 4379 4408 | 1.36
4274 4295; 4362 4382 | 1.22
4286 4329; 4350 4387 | 1.26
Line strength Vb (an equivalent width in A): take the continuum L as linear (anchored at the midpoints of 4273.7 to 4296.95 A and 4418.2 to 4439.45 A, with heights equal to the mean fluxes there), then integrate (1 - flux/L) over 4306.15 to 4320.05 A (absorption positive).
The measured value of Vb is 0.82 A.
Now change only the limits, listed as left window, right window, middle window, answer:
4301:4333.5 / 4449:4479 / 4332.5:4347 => -0.9 A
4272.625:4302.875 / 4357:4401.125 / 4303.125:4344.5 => 0.2 A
